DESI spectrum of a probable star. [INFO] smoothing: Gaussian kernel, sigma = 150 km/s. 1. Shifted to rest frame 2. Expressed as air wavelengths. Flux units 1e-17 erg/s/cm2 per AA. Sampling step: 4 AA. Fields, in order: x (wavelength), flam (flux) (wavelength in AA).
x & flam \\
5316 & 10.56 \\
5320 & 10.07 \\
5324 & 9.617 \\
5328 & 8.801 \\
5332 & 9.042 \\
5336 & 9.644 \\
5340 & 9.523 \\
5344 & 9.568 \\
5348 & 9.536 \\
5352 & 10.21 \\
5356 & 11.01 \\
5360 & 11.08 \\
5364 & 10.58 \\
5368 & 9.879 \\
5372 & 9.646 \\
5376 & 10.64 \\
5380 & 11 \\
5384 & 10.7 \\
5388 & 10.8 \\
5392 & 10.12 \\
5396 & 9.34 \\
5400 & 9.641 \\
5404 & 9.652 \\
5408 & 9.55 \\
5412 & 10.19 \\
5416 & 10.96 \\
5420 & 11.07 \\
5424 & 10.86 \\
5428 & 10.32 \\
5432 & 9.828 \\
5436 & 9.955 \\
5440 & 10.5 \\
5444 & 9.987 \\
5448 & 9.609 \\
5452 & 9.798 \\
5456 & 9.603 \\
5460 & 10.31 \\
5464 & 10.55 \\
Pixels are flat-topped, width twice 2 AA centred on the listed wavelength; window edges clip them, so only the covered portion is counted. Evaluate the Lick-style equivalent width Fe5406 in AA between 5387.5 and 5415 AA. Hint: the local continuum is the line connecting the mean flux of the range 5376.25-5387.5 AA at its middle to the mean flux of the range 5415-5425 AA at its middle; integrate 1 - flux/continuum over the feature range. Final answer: 2.5 AA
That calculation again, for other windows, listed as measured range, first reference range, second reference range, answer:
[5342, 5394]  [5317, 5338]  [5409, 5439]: -2.55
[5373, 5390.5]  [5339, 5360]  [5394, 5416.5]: -1.35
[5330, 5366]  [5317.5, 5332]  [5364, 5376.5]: -0.88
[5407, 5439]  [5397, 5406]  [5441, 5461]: -2.13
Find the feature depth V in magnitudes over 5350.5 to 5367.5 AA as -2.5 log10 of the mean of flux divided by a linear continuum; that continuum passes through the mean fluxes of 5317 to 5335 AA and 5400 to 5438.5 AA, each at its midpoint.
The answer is -0.098 mag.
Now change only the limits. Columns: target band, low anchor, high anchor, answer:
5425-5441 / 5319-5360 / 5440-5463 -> -0.03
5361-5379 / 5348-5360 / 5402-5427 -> 0.02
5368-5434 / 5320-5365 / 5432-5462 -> -0.04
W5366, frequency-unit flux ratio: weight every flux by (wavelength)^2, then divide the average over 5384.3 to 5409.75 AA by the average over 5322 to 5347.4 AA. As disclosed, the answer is 1.08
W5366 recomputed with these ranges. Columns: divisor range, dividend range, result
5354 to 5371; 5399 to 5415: 0.95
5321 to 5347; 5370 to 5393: 1.14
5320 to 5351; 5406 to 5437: 1.13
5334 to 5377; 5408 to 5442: 1.06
